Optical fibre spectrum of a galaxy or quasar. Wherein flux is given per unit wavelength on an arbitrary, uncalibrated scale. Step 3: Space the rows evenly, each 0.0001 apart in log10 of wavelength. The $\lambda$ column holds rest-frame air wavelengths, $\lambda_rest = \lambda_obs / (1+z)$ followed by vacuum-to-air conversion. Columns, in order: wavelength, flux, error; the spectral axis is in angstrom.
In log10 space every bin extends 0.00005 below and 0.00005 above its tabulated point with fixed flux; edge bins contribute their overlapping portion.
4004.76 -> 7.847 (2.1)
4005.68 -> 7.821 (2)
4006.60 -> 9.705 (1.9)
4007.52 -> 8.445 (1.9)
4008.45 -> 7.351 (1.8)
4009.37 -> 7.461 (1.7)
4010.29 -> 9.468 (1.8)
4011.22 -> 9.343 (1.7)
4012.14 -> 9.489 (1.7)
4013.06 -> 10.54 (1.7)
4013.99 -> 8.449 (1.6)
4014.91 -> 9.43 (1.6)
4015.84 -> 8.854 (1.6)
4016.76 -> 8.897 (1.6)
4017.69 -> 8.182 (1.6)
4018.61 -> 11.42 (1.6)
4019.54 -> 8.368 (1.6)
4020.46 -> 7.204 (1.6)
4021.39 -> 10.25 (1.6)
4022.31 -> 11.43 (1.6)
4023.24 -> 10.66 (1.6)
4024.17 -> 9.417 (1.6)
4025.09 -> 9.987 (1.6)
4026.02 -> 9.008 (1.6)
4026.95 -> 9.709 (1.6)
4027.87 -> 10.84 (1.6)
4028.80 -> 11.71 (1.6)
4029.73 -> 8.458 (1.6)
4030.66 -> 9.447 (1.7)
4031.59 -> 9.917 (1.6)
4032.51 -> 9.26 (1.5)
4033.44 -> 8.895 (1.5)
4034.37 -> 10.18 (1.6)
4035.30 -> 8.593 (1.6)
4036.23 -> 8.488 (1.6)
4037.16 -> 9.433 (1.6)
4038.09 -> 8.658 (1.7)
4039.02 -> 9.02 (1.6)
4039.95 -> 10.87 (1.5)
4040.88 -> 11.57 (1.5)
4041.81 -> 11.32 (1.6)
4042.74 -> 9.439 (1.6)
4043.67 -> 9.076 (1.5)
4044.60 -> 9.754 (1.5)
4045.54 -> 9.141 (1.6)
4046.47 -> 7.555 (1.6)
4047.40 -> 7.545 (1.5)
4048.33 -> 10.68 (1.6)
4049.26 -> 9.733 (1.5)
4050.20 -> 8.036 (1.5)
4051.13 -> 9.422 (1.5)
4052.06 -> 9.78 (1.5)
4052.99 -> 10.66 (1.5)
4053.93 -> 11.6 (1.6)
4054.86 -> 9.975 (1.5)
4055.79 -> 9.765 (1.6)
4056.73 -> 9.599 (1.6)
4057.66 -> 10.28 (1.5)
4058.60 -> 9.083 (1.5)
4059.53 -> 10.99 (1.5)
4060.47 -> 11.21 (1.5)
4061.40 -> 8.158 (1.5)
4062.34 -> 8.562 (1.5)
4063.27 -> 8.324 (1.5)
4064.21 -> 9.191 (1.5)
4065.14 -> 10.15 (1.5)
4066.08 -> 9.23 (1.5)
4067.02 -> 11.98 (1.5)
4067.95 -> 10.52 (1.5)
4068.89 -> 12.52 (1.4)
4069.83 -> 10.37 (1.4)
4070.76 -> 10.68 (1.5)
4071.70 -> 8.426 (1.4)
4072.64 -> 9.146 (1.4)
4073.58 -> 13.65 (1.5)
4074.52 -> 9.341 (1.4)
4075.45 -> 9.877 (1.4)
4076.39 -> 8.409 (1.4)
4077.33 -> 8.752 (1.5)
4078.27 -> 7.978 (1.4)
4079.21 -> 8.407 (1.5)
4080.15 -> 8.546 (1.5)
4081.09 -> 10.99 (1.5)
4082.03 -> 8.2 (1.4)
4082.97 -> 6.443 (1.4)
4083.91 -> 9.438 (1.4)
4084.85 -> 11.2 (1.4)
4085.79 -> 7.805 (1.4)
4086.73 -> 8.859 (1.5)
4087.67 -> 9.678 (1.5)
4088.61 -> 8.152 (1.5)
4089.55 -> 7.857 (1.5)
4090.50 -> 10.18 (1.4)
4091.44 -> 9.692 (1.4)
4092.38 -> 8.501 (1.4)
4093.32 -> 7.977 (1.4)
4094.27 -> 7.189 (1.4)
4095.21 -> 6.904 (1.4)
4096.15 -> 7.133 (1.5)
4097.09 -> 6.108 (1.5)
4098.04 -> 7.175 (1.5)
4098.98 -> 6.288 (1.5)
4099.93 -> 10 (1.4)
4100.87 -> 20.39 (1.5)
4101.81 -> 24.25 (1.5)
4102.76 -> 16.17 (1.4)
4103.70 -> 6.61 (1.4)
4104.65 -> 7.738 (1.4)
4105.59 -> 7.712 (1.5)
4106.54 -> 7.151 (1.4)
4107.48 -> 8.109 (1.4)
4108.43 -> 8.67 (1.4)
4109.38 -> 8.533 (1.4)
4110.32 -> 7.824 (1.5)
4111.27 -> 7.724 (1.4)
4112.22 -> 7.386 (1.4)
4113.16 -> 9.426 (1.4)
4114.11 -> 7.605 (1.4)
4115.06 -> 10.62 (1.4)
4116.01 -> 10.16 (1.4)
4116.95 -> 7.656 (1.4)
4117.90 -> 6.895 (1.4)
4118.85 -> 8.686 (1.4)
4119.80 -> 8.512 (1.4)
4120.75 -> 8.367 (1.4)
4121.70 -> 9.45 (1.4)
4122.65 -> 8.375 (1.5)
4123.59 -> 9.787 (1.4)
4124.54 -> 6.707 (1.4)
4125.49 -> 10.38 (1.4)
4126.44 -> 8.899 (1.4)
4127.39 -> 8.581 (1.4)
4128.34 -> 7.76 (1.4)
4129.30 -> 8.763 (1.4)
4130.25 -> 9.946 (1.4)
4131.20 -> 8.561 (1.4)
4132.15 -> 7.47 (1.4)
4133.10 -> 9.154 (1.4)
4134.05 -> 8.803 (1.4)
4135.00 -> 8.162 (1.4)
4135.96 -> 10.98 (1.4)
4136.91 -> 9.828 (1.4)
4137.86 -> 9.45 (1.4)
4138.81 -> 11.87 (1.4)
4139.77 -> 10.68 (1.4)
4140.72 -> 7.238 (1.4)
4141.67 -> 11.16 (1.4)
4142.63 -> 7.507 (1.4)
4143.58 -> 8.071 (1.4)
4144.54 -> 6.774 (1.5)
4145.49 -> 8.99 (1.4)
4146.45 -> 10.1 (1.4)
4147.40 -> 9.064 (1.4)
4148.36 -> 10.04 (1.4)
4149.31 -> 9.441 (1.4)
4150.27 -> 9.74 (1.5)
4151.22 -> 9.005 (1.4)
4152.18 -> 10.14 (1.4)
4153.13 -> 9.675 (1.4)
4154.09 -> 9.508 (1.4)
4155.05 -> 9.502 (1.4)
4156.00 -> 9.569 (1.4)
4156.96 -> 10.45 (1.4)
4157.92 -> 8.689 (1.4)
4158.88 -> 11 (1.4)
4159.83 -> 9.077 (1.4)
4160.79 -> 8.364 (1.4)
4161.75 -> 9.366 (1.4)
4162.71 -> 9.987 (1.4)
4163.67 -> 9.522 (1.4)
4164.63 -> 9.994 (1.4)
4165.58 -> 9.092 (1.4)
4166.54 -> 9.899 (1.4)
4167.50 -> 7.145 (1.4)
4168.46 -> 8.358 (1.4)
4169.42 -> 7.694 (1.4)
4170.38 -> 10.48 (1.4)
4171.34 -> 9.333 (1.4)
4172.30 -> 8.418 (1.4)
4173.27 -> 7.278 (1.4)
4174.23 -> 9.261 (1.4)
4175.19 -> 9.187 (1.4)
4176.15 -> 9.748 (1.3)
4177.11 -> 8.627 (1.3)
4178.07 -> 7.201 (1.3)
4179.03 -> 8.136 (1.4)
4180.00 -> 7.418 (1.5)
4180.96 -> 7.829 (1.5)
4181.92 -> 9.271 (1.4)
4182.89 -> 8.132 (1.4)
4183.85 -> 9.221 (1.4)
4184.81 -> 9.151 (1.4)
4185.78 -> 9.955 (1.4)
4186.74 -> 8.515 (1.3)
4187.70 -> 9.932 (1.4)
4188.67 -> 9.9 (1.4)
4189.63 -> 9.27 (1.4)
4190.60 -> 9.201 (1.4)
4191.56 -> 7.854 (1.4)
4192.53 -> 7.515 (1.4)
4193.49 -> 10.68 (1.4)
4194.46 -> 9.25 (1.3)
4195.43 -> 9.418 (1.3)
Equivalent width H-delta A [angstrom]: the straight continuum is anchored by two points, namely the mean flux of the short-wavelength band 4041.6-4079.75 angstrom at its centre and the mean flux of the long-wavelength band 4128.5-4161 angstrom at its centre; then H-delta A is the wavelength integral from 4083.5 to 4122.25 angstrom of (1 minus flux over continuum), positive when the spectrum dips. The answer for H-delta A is 1.4 angstrom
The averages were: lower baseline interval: 9.7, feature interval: 9.16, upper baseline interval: 9.31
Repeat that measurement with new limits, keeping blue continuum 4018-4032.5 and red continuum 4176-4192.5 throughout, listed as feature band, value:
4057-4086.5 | -0.3 angstrom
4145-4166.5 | -1.5 angstrom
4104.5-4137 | 2.1 angstrom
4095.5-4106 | -1.7 angstrom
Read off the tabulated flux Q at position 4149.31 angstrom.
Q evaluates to 9.441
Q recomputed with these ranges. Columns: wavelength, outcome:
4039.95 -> 10.87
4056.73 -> 9.599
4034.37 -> 10.18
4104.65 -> 7.738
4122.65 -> 8.375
